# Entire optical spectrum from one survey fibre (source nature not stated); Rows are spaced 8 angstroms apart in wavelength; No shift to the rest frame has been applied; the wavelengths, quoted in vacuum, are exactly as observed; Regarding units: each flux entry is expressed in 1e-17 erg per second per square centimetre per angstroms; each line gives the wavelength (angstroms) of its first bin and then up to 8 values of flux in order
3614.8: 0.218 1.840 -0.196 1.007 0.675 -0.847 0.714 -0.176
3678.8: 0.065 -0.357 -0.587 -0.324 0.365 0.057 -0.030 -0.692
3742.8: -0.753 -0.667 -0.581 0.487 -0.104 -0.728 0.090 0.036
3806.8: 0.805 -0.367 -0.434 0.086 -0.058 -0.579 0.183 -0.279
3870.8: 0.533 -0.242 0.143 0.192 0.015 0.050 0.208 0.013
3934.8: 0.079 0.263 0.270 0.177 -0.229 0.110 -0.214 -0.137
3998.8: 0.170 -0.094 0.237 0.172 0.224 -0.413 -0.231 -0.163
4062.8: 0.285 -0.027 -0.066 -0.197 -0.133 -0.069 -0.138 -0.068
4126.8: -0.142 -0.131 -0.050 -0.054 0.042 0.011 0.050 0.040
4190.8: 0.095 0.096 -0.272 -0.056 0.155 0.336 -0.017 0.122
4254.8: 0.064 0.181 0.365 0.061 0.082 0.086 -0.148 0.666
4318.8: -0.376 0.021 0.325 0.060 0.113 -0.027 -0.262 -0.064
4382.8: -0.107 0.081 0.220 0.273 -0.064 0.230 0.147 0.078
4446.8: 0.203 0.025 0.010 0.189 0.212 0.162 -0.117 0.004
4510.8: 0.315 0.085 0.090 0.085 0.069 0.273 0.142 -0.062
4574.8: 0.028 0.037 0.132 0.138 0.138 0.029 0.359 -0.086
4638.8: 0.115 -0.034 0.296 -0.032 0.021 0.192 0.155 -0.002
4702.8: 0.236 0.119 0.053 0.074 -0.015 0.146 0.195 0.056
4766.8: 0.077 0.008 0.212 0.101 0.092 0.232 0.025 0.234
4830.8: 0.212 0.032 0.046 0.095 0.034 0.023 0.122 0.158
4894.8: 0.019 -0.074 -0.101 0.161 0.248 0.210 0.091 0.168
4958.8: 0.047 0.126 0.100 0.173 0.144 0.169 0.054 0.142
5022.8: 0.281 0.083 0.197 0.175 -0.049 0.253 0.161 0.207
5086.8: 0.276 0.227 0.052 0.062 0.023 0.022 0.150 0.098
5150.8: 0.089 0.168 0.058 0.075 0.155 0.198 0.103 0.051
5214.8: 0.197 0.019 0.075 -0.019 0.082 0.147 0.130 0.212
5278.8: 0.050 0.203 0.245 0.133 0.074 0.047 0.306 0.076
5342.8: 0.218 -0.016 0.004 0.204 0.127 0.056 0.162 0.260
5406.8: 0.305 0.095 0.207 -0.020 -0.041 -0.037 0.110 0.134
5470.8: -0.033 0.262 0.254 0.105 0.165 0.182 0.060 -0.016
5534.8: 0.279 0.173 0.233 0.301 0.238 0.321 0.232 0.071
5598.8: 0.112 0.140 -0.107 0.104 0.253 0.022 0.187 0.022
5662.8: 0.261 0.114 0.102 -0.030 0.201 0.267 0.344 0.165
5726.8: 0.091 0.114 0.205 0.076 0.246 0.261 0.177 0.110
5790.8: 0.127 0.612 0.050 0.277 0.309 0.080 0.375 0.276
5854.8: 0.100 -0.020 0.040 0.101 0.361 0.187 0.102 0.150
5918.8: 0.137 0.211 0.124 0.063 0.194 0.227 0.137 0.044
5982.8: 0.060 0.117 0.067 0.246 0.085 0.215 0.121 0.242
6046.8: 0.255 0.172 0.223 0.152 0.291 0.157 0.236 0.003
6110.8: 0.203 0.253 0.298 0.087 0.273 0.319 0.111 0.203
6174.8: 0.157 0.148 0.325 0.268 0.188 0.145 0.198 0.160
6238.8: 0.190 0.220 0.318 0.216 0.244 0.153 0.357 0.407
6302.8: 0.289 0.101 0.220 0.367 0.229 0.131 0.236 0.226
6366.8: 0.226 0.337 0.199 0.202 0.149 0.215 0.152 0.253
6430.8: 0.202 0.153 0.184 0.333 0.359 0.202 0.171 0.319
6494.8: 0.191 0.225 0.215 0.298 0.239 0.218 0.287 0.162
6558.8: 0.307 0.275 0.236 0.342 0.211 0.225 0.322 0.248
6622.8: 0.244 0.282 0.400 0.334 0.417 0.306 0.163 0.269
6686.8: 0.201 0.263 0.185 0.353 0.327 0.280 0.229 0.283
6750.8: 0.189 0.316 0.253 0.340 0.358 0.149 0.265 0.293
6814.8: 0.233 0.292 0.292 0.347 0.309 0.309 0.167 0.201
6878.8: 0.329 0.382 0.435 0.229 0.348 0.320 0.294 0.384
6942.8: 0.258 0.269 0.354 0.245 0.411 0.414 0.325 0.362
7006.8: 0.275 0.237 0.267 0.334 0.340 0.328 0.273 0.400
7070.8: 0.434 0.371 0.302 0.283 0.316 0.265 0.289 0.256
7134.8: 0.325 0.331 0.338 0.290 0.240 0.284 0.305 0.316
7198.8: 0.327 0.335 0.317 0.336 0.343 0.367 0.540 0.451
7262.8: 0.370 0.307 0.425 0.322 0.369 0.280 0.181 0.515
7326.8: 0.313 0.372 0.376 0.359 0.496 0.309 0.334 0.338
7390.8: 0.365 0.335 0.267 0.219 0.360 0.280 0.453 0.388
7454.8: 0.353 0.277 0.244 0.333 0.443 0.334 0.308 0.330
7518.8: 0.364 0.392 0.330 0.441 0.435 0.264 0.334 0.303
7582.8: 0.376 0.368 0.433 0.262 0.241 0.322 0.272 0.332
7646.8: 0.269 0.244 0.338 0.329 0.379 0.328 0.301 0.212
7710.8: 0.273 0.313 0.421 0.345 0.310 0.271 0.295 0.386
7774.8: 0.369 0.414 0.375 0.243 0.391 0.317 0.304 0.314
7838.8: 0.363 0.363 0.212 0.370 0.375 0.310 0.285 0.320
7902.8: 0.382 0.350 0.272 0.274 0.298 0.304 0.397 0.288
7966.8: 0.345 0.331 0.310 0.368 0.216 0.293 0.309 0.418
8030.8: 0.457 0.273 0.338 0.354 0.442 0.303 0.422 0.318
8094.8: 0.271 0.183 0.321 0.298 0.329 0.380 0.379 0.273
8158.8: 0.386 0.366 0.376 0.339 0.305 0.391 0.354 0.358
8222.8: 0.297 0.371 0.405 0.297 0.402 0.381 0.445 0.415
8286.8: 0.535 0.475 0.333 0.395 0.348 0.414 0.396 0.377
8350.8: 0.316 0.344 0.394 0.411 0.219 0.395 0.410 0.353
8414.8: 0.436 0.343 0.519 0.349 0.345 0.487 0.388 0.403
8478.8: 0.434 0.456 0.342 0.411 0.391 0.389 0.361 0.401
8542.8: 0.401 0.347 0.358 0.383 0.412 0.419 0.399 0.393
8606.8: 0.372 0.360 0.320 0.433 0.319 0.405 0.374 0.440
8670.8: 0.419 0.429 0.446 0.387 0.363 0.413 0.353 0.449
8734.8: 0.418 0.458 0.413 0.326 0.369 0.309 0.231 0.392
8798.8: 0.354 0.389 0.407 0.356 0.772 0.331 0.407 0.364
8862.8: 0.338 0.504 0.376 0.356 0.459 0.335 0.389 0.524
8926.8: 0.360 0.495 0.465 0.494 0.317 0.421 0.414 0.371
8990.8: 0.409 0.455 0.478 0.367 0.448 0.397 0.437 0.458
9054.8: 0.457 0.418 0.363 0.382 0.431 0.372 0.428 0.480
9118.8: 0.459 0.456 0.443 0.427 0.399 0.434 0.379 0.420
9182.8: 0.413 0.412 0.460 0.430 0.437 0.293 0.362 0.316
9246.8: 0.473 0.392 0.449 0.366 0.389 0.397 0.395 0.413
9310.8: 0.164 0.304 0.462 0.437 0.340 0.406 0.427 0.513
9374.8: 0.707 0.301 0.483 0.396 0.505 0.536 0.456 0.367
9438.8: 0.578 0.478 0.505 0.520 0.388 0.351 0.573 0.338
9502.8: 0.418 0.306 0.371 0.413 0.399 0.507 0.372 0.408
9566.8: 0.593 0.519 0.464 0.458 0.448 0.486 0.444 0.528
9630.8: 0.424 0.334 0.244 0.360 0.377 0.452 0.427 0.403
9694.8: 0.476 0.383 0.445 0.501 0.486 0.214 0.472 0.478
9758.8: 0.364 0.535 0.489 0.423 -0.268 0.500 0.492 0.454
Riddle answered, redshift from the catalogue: 0.566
